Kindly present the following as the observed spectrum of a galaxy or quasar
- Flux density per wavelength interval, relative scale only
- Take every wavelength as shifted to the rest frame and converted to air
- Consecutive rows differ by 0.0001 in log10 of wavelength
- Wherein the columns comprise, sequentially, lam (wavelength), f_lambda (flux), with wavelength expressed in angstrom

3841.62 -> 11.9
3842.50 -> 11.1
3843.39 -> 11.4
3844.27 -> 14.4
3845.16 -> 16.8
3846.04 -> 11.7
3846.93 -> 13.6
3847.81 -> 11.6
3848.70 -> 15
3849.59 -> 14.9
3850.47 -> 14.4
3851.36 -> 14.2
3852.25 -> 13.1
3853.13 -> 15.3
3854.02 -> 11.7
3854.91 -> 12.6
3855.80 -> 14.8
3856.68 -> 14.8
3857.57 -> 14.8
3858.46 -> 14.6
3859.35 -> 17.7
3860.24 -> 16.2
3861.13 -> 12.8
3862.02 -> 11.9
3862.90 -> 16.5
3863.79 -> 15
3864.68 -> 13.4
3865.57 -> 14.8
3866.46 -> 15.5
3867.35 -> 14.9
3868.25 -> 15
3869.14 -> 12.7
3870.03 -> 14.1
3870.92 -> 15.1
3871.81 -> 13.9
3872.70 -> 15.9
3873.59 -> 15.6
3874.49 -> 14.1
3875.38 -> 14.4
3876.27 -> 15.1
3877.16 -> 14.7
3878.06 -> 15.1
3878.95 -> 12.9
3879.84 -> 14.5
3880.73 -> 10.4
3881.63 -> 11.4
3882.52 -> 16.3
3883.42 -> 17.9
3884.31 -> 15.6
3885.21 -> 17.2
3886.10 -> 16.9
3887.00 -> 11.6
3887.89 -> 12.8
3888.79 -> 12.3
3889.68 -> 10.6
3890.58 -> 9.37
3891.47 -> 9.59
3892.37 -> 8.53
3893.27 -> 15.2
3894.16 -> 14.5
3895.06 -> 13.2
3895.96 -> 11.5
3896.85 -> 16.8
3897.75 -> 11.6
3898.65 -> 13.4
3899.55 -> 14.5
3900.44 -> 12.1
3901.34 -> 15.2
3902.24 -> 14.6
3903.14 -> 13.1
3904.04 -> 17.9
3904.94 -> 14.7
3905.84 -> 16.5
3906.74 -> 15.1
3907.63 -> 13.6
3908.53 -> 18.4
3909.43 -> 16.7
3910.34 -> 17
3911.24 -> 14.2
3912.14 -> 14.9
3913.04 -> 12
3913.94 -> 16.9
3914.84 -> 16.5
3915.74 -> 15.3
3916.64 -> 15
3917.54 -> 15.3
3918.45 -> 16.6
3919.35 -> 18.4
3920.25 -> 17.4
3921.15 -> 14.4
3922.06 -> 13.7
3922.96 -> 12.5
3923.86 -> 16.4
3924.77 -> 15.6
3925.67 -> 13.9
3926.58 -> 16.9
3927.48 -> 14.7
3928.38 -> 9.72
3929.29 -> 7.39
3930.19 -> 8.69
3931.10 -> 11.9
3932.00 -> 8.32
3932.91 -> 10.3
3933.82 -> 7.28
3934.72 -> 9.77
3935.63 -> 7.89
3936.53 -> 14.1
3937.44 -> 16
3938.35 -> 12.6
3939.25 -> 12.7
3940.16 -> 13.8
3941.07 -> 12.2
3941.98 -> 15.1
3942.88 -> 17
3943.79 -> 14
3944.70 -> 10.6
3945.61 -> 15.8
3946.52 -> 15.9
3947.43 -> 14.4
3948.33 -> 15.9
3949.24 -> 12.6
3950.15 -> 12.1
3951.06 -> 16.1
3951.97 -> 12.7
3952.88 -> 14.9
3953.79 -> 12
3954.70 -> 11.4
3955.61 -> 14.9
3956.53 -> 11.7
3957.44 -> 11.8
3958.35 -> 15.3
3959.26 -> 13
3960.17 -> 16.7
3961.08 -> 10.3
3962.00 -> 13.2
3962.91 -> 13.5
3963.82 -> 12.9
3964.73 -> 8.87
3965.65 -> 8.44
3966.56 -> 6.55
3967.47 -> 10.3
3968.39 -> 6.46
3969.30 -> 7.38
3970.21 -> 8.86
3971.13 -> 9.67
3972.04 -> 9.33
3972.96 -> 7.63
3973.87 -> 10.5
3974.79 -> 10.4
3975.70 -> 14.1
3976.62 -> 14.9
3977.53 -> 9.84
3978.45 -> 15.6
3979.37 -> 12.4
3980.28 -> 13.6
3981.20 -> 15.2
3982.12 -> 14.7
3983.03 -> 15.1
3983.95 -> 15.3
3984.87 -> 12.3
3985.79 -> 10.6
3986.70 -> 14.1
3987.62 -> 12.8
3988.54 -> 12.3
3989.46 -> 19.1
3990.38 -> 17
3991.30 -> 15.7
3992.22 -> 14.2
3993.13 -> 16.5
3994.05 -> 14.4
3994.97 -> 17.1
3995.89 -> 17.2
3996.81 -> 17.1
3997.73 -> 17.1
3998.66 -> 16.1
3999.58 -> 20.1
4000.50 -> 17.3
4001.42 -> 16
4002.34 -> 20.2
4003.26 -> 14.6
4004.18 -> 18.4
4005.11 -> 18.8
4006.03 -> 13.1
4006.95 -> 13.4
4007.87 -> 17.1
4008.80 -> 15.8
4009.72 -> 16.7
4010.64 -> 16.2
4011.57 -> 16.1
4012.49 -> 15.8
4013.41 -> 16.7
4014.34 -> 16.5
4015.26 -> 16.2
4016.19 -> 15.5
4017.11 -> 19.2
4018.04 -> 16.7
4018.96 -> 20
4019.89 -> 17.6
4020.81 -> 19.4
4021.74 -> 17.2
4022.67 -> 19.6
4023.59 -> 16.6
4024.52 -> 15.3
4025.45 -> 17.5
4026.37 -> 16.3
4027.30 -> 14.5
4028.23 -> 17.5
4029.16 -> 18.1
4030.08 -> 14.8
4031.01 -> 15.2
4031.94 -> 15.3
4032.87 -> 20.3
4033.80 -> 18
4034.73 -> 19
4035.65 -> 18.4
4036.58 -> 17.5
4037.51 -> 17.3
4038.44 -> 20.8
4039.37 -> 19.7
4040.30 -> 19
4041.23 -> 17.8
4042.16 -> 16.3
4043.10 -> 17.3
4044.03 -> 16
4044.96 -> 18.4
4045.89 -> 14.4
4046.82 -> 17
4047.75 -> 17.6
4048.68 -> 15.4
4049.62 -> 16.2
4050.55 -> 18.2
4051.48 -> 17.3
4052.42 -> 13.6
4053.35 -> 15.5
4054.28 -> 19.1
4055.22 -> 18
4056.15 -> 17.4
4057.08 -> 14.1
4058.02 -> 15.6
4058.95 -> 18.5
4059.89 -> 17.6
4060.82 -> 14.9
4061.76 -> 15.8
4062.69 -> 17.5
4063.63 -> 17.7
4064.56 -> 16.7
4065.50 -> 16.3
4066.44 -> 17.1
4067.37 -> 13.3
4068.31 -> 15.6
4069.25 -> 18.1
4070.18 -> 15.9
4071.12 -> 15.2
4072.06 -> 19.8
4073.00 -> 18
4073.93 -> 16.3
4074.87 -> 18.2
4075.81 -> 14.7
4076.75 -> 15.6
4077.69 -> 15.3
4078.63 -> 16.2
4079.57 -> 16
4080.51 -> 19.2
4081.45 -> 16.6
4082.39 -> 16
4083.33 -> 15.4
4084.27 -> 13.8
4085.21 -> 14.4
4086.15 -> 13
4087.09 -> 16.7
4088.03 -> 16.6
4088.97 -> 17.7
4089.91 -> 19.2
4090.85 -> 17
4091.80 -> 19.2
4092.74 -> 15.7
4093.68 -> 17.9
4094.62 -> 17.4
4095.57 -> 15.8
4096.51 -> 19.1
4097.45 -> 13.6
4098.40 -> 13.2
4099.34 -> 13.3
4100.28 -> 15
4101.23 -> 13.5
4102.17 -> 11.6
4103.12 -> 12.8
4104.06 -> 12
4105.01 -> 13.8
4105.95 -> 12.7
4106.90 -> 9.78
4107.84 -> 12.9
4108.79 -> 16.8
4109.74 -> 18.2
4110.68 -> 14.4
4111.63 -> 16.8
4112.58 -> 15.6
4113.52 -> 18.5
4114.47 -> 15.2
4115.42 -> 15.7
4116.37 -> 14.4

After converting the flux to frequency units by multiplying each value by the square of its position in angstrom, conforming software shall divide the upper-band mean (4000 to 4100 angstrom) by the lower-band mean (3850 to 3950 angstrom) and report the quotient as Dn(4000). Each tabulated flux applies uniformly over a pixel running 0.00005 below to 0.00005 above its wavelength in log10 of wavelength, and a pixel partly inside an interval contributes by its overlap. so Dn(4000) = 1.3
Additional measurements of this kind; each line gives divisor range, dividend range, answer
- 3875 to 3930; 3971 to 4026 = 1.14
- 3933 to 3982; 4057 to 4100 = 1.41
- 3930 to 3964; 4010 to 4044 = 1.40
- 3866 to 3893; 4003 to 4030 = 1.30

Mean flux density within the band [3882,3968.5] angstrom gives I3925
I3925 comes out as 13.5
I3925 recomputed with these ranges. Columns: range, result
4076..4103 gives 15.8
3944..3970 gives 12.3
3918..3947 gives 13.2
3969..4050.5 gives 15.8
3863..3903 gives 13.9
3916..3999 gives 13.1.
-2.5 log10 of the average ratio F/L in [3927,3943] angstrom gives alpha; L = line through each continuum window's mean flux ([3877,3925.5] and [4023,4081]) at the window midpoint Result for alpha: 0.28 mag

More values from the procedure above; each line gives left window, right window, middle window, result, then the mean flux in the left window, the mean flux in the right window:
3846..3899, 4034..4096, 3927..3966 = 0.20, 13.9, 16.8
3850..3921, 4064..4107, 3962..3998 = 0.18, 14.4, 15.7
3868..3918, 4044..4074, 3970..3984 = 0.25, 14.3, 16.6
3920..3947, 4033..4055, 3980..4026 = -0.03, 12.9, 17.4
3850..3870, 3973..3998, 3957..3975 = 0.33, 14.4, 14.3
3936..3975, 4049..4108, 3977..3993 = -0.08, 12.3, 15.9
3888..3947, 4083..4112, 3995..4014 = -0.16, 13.6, 15.1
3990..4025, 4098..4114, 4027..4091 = -0.09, 16.8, 14.2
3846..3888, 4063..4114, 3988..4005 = -0.10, 14.4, 15.8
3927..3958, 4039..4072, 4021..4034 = -0.08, 12.6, 16.7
